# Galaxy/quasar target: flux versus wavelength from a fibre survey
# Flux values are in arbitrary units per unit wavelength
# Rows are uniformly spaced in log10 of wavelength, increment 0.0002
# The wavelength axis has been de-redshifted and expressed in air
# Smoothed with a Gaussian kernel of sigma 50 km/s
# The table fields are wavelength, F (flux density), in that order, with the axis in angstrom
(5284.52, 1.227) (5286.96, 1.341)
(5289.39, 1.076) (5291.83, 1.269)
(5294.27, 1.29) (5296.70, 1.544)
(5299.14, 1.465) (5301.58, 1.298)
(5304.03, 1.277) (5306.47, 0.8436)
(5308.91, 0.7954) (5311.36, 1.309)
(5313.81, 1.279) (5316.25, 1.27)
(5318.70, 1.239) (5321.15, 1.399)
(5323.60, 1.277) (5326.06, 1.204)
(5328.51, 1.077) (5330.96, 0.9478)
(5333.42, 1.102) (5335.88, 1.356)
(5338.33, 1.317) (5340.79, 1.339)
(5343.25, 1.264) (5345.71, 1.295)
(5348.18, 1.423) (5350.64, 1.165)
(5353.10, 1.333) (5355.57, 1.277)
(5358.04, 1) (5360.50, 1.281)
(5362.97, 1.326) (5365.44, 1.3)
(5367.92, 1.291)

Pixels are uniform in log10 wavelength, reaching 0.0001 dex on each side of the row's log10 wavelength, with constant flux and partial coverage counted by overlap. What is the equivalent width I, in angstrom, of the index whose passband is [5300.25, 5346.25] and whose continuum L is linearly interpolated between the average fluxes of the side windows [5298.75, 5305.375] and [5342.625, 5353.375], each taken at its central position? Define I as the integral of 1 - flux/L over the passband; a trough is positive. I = 3.7 angstrom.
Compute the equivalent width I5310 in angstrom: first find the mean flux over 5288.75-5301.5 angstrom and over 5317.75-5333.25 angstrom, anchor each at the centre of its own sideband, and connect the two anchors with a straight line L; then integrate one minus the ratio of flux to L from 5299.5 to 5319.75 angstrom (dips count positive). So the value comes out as 1.40 angstrom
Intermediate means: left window 1.34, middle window 1.18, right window 1.18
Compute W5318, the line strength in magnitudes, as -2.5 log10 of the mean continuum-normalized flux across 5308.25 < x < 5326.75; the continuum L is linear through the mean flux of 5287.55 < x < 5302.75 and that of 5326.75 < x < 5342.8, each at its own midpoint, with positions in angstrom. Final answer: 0.01 mag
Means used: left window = 1.33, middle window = 1.23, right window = 1.19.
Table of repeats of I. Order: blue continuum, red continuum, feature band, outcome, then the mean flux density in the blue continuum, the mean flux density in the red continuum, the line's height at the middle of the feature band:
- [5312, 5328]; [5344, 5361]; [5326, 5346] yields 0.8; 1.27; 1.25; 1.26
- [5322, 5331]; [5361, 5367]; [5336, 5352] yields -1.0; 1.16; 1.31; 1.23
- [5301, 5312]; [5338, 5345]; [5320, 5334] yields 0.5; 1.08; 1.3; 1.21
